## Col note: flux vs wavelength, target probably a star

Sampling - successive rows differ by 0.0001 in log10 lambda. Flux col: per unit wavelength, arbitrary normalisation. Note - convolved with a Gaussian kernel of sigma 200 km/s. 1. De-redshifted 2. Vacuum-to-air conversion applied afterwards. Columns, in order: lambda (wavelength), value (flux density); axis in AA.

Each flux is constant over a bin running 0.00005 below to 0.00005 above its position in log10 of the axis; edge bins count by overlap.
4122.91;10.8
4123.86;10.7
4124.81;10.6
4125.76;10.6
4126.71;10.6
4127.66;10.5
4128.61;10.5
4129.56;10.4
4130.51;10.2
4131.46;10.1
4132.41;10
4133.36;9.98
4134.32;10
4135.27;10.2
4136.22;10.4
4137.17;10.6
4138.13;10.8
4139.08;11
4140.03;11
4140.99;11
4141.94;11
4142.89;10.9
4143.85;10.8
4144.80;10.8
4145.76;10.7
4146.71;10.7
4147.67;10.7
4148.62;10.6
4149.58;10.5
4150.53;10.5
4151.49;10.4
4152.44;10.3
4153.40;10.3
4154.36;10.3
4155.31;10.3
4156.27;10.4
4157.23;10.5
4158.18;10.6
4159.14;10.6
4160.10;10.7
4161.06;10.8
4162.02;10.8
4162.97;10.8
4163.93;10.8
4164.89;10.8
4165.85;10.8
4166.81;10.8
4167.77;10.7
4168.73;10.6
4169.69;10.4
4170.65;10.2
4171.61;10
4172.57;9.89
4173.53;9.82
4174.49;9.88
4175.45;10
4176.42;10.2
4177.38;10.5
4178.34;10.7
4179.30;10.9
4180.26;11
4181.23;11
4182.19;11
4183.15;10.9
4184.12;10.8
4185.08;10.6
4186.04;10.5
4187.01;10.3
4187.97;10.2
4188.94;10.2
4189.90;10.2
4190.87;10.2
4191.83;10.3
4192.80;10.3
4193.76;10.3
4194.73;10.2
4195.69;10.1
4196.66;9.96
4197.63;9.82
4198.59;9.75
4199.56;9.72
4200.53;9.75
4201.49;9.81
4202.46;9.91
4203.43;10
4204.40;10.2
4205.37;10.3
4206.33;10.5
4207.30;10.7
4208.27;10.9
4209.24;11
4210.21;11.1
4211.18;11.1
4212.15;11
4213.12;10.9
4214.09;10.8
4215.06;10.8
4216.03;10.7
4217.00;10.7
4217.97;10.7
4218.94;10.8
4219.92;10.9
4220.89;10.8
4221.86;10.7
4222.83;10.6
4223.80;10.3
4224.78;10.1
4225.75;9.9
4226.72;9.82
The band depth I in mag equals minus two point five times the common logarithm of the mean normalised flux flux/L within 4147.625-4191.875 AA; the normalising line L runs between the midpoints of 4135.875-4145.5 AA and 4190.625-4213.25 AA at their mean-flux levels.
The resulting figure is 0.01 mag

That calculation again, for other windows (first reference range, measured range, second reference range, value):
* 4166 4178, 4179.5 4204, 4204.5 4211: 0.026 mag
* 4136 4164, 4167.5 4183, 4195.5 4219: 0.013 mag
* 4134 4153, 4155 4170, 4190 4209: -0.018 mag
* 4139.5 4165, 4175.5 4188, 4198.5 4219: -0.007 mag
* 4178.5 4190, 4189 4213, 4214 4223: 0.041 mag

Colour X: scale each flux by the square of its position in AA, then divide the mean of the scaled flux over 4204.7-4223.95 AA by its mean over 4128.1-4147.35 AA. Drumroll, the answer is 1.1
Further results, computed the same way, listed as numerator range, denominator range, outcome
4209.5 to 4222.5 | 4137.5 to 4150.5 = 1.04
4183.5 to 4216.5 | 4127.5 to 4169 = 1.01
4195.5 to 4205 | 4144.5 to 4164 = 0.96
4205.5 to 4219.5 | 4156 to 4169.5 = 1.04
